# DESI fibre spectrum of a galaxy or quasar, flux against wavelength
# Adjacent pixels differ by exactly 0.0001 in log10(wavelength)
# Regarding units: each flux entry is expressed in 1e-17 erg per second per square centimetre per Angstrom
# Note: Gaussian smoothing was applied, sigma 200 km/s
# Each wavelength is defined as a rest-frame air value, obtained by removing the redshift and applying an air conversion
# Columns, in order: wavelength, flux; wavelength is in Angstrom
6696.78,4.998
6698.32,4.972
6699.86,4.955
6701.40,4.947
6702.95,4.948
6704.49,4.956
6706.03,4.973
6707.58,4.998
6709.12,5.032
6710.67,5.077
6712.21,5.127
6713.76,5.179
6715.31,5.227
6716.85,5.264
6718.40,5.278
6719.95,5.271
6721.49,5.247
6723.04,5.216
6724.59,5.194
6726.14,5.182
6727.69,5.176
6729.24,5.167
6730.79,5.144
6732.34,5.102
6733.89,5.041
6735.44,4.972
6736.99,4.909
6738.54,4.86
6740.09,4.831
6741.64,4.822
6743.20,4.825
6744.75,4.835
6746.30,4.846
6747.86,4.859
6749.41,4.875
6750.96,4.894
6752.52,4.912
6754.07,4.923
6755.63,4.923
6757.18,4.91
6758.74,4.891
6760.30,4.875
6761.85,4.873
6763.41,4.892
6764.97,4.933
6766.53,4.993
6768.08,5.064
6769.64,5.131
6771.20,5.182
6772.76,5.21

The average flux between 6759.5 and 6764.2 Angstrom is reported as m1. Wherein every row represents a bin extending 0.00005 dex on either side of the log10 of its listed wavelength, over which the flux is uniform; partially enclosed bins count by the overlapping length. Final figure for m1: 4.88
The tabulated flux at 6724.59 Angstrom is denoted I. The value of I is 5.194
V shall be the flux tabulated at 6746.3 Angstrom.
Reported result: 4.846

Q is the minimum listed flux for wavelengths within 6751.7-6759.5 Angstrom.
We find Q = 4.891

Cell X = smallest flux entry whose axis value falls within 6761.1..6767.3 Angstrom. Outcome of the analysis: 4.873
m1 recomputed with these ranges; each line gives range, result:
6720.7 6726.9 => 5.21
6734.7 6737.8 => 4.94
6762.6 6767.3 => 4.93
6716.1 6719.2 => 5.26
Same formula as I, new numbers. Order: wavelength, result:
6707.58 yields 4.998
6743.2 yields 4.825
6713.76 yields 5.179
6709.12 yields 5.032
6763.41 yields 4.892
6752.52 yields 4.912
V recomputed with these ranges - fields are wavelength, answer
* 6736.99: 4.909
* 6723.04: 5.216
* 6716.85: 5.264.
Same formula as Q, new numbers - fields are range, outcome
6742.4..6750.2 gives 4.825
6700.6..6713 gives 4.947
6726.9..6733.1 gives 5.102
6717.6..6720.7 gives 5.271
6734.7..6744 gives 4.822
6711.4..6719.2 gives 5.127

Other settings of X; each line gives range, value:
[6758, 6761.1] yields 4.875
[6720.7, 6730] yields 5.167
